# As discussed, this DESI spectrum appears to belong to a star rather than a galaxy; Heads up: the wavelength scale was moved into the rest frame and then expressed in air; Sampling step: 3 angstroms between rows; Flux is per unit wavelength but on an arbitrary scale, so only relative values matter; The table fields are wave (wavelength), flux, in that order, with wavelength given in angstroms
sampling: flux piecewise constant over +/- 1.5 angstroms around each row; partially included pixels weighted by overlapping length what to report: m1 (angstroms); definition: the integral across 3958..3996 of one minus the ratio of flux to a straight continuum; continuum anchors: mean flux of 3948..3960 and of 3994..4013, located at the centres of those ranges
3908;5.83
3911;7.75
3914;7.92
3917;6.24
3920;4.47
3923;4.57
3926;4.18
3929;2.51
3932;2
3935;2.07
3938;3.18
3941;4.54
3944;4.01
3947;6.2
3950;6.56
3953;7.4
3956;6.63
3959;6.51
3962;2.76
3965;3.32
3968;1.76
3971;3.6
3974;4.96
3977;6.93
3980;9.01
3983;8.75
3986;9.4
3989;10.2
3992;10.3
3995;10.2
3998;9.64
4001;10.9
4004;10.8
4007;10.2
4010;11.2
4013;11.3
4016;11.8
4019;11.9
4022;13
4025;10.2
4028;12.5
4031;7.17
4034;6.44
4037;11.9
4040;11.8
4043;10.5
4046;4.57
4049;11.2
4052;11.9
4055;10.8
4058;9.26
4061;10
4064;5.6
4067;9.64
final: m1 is 9.0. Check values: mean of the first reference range 6.76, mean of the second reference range 10.6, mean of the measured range 6.7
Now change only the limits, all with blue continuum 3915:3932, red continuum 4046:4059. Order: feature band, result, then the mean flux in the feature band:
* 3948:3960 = -2.3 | 6.76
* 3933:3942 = 3.3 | 3.12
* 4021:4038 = -1.9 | 10.1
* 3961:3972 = 6.0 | 2.83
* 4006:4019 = -4.6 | 11.2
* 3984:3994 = -3.7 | 9.92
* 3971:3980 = 0.8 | 6.07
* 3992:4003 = -3.8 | 10.3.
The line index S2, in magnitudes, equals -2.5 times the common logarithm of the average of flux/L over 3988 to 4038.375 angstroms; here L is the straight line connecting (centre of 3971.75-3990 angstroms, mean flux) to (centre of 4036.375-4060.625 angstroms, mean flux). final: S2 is -0.18 mag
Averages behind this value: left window 7.96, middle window 10.6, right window 10.2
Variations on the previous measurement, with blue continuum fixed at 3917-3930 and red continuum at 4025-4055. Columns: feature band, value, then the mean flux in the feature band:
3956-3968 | 0.39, 4.2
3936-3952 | 0.09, 4.89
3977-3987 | -0.23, 8.72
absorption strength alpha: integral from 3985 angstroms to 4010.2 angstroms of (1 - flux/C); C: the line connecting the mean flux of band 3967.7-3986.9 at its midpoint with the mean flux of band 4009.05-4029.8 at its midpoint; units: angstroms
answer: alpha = -3.8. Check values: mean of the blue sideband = 6.54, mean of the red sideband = 11.6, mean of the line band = 10.3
